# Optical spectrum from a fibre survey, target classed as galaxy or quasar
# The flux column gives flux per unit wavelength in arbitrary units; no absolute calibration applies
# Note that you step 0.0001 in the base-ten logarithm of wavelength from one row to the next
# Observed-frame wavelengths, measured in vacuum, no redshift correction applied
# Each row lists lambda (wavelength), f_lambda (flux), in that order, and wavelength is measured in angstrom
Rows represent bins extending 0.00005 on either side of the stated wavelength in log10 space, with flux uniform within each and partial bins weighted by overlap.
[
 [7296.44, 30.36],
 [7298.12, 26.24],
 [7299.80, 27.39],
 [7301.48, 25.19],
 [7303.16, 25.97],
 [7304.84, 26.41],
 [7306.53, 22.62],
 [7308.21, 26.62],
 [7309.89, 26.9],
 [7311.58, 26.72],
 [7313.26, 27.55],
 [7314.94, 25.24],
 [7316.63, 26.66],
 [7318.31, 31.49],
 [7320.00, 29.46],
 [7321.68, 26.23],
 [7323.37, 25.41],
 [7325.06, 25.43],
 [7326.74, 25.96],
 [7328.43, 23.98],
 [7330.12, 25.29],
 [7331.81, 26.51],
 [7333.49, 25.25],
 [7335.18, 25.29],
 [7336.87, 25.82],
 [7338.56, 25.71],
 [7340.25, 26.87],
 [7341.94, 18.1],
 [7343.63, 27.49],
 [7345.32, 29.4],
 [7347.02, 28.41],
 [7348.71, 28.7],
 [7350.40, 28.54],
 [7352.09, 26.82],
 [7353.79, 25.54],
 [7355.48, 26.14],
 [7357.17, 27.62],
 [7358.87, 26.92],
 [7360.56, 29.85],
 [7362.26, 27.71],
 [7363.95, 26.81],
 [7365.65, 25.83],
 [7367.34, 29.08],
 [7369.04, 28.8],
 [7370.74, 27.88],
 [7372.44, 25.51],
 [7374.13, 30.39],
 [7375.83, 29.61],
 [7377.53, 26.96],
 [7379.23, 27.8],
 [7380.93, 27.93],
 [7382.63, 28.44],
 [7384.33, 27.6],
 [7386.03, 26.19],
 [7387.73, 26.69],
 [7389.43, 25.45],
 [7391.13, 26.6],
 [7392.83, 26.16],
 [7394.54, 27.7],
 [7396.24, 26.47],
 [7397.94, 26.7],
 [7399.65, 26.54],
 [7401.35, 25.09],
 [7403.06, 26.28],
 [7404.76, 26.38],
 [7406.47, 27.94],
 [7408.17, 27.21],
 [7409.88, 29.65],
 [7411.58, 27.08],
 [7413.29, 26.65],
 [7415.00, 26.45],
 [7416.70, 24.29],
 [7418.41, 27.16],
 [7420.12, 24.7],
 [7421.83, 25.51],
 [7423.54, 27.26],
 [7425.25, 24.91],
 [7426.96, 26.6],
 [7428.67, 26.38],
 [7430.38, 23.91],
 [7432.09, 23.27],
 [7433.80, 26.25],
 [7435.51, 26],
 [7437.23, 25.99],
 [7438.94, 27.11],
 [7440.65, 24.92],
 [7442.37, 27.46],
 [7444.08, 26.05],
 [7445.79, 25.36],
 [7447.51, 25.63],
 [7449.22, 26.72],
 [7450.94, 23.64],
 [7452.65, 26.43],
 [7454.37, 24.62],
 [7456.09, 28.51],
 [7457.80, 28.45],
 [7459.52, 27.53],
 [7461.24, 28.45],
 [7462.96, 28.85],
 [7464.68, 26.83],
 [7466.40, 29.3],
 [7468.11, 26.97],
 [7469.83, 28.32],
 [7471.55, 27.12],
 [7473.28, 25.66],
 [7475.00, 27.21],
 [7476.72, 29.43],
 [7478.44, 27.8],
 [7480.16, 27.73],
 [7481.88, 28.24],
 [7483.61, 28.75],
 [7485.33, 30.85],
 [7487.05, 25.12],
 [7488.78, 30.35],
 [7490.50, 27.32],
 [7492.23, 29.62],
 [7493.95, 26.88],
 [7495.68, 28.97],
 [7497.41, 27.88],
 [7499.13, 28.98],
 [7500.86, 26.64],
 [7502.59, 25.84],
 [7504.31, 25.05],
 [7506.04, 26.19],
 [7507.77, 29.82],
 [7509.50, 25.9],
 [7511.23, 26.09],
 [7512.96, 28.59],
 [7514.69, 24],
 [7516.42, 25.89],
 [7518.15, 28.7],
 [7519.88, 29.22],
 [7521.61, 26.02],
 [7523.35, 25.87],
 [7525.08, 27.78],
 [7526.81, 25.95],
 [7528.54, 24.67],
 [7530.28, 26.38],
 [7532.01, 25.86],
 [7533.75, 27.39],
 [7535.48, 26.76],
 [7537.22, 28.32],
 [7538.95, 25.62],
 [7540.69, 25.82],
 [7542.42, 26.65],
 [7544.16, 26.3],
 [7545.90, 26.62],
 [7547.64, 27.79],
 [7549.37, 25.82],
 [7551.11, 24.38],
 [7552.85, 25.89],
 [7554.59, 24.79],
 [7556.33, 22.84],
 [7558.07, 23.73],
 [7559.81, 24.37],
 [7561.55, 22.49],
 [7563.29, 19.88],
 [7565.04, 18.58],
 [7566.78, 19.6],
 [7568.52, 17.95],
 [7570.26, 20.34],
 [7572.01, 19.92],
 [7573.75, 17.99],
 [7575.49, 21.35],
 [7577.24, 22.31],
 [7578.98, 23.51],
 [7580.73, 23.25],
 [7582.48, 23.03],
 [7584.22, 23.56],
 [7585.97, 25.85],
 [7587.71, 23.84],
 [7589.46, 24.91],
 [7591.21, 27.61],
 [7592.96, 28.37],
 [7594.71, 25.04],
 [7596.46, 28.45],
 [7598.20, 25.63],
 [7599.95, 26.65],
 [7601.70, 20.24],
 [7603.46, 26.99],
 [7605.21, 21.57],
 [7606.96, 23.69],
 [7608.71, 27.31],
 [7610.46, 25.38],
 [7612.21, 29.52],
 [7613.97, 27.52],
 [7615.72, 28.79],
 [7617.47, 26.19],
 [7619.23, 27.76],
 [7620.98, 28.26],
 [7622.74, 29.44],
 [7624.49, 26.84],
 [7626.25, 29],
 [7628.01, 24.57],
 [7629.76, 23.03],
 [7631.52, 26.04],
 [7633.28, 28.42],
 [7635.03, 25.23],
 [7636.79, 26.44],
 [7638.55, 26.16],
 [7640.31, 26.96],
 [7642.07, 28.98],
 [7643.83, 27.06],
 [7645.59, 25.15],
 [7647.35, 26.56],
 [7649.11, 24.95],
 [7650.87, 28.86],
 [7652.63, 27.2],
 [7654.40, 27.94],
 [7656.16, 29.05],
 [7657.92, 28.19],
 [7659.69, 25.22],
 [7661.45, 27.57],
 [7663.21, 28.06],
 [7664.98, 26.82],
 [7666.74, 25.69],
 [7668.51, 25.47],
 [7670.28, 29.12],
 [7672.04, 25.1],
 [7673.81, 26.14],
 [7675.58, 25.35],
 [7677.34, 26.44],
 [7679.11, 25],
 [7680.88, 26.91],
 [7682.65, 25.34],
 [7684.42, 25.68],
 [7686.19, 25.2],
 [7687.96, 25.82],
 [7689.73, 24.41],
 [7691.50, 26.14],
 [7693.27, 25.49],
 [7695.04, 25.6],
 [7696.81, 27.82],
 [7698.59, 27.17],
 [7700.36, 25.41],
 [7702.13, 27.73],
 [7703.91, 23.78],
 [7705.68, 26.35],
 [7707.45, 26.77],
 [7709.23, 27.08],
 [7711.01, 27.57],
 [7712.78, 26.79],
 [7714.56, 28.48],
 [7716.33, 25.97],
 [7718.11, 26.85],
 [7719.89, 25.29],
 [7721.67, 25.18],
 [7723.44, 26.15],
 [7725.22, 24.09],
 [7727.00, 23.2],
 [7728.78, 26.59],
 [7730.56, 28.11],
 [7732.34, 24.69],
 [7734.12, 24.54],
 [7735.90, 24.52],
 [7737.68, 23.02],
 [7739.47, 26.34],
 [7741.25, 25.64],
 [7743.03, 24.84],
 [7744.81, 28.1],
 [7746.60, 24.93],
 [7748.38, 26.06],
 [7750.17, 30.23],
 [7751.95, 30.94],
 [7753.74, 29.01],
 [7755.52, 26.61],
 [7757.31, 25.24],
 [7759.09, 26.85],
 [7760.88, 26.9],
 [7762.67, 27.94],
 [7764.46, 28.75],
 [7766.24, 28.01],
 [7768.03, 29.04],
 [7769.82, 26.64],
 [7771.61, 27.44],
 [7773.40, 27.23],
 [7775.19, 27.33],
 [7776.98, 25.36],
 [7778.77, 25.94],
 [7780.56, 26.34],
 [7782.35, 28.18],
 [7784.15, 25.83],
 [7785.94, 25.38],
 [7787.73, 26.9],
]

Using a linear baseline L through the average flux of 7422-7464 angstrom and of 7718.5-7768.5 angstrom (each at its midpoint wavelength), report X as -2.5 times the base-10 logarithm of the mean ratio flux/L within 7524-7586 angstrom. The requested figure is 0.10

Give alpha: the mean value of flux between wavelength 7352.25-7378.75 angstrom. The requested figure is 27.6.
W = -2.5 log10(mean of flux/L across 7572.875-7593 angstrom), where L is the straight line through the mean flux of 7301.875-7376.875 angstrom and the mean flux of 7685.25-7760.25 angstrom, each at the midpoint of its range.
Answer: 0.12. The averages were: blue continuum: 26.8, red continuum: 26.2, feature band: 23.6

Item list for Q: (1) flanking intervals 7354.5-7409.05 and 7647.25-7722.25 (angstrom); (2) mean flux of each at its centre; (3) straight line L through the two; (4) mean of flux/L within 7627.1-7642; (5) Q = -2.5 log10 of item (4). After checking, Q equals 0.02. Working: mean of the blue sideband 27.3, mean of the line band 26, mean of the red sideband 26.5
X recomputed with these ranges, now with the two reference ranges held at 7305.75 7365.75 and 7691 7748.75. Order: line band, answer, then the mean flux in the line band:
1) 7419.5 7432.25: 0.04 mag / 25.4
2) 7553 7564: 0.13 mag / 23.3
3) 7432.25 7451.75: 0.02 mag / 25.8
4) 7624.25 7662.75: -0.03 mag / 26.8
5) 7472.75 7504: -0.07 mag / 27.9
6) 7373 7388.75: -0.06 mag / 27.9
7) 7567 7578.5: 0.29 mag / 20.1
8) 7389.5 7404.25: 0.00 mag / 26.4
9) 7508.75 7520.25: -0.02 mag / 26.8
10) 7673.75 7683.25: 0.01 mag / 25.9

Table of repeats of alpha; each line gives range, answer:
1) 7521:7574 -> 24.3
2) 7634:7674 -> 26.9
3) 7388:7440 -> 26.3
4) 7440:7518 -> 27.3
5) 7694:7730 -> 26.2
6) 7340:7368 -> 27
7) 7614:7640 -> 26.9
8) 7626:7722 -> 26.4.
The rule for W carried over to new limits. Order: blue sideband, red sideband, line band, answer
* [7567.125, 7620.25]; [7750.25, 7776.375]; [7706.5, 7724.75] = 0.011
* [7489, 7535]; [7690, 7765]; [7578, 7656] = 0.021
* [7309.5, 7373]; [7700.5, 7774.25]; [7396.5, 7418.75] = 0.001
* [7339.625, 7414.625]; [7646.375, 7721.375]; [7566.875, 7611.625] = 0.126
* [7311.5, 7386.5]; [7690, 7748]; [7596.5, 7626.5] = -0.012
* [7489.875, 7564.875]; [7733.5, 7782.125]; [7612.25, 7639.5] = -0.021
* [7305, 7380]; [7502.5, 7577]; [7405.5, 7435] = -0.006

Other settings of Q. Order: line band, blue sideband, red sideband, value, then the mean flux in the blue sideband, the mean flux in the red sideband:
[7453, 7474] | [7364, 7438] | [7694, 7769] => -0.03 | 26.7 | 26.5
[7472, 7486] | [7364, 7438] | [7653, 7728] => -0.06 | 26.7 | 26.3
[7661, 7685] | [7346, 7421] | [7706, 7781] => 0.02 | 27.2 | 26.6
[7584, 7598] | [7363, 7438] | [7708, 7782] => 0.02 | 26.7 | 26.6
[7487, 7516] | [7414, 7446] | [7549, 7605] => -0.11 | 25.8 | 23.4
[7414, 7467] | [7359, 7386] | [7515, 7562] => 0.04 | 27.9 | 26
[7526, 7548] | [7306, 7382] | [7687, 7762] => 0.01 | 26.9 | 26.2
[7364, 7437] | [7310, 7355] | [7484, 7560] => -0.01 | 26.5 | 26.7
